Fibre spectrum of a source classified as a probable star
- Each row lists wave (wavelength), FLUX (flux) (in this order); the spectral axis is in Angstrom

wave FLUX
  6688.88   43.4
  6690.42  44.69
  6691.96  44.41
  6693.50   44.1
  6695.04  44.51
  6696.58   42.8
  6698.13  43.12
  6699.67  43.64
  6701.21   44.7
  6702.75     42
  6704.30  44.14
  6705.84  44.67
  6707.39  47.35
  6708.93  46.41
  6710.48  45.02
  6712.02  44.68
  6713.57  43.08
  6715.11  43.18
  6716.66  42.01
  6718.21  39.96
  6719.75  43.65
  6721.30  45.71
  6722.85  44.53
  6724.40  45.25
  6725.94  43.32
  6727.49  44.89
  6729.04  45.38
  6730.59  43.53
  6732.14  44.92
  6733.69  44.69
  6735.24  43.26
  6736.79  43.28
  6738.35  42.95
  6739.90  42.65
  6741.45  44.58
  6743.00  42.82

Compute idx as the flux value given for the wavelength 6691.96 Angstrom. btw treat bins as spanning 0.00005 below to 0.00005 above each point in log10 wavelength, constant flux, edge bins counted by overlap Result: 44.41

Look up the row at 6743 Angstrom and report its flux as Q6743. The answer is 42.82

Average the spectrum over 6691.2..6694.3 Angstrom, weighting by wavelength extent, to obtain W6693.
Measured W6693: 44.3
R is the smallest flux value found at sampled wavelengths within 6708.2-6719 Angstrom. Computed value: 39.96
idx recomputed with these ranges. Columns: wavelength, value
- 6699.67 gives 43.64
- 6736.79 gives 43.28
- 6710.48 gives 45.02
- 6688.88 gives 43.4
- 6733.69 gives 44.69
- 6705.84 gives 44.67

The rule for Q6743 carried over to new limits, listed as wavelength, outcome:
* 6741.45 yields 44.58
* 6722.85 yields 44.53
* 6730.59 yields 43.53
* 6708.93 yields 46.41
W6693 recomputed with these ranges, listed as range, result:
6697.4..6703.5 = 43.4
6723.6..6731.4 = 44.5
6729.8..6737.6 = 43.9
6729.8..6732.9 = 44.2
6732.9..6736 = 44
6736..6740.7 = 42.9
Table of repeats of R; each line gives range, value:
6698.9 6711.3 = 42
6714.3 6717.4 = 42.01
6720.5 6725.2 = 44.53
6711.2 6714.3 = 43.08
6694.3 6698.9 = 42.8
